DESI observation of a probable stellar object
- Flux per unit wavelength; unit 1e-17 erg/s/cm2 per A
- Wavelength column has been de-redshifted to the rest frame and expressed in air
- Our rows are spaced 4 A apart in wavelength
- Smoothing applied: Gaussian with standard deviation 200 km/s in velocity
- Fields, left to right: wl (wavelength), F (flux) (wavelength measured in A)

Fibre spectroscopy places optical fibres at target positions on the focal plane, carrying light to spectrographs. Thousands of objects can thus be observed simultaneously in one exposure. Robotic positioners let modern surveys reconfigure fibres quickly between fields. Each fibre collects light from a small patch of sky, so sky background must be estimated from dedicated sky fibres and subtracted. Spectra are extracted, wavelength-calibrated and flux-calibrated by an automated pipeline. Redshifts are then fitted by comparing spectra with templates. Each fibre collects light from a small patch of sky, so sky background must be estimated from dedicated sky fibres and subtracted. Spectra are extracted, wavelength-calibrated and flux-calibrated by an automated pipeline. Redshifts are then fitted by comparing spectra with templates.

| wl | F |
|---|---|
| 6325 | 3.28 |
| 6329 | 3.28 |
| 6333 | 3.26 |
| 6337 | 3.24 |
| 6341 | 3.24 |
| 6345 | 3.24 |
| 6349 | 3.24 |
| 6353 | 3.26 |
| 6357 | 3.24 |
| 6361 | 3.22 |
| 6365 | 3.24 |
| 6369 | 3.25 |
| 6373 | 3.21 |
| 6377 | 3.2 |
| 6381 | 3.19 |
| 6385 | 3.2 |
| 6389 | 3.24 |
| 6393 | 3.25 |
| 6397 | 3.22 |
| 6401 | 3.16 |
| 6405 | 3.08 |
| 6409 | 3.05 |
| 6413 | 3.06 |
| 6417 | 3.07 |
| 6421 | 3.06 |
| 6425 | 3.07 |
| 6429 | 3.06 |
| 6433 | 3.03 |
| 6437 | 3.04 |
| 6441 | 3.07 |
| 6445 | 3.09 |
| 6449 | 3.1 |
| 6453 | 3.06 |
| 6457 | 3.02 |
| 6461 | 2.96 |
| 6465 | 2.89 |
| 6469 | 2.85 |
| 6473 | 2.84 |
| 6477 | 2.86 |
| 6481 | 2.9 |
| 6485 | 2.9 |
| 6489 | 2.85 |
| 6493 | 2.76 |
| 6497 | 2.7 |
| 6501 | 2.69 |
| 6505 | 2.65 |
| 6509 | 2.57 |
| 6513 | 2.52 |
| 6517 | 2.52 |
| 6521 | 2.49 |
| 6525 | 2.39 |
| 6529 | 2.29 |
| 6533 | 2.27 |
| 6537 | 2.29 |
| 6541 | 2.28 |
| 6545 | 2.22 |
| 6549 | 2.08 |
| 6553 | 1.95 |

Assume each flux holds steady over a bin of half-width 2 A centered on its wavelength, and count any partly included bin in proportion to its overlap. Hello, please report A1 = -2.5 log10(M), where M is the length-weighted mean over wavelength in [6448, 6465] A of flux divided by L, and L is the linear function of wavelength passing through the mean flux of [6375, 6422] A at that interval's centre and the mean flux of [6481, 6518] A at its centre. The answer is -0.04 mag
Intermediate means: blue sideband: 3.15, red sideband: 2.7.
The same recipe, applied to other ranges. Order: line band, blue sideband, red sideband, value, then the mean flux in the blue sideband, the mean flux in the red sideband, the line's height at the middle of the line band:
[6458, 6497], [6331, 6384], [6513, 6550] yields -0.10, 3.23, 2.33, 2.61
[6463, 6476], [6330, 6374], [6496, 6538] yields -0.06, 3.24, 2.49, 2.71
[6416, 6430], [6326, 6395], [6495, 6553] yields -0.05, 3.24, 2.41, 2.92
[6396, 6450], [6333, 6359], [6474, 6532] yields -0.05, 3.24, 2.65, 2.95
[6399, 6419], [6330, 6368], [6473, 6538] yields -0.03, 3.24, 2.62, 3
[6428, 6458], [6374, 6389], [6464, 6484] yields -0.03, 3.2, 2.87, 2.98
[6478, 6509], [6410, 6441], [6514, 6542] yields -0.07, 3.06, 2.37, 2.6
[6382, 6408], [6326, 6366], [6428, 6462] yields -0.01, 3.25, 3.05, 3.15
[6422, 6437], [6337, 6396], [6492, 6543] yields -0.05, 3.23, 2.49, 2.92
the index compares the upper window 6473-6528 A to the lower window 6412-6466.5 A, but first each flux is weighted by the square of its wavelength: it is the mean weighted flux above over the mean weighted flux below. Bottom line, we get 0.9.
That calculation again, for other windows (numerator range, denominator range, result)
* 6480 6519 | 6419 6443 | 0.90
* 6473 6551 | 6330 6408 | 0.83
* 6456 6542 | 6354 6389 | 0.86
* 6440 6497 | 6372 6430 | 0.95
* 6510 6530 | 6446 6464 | 0.83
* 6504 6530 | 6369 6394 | 0.81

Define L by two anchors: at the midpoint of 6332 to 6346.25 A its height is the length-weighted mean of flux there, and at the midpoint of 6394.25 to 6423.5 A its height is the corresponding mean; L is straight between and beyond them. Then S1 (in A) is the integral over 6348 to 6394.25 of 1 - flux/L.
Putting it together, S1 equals -0.7 A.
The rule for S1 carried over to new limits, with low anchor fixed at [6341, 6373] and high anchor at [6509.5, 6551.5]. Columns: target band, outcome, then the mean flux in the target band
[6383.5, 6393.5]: -0.50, 3.23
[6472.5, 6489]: -1.77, 2.88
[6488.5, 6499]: -0.95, 2.76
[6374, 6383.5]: -0.21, 3.2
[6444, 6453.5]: -1.11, 3.09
